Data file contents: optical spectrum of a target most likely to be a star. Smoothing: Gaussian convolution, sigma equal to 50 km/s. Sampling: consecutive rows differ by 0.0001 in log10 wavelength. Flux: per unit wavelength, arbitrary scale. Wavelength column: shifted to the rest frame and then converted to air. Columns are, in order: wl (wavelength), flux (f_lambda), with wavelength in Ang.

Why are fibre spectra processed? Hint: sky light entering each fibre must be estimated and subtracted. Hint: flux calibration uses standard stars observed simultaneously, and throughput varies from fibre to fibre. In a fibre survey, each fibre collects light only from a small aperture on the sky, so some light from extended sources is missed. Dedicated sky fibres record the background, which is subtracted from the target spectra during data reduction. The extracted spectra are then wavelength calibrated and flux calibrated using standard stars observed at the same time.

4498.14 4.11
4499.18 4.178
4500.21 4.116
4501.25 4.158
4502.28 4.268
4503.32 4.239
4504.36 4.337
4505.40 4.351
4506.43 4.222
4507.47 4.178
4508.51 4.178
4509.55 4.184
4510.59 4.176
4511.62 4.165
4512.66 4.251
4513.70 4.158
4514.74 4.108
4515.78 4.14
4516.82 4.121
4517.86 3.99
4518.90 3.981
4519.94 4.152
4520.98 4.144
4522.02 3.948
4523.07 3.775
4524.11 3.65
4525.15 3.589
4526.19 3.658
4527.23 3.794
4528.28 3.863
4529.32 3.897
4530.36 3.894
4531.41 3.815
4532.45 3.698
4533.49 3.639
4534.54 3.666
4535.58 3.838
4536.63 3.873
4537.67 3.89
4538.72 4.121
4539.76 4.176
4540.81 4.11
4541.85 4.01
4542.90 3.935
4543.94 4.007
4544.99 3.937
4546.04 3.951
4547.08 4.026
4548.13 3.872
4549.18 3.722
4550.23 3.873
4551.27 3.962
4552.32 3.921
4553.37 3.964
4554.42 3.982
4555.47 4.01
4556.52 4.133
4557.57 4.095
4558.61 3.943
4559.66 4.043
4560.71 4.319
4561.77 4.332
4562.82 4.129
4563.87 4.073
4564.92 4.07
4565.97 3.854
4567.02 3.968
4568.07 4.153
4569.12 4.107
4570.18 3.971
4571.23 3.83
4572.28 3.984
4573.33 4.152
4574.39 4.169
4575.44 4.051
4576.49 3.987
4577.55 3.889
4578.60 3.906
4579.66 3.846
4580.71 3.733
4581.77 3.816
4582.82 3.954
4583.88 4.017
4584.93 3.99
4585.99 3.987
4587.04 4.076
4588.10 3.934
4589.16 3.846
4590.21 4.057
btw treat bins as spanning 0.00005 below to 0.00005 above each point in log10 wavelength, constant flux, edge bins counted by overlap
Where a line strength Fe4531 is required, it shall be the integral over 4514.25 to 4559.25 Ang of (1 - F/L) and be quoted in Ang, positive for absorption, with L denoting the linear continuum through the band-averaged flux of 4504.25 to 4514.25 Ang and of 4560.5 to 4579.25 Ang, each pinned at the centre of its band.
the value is 2.3 Ang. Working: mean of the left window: 4.22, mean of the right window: 4.04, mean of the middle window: 3.93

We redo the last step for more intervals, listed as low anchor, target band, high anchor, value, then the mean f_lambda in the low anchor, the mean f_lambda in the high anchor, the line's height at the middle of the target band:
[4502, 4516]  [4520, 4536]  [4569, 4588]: 1.3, 4.21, 3.97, 4.14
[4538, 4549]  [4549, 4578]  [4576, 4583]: -0.7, 4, 3.87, 3.93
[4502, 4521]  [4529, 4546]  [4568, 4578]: 0.8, 4.18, 4.02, 4.11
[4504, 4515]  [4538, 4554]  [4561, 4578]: 0.5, 4.21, 4.05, 4.11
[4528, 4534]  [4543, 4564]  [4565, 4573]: -0.5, 3.8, 3.99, 3.92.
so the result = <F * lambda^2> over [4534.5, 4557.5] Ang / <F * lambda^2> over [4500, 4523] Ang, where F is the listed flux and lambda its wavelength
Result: 0.97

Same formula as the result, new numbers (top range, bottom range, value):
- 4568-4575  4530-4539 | 1.08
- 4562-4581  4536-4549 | 1.02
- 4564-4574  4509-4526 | 1.02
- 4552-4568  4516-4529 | 1.06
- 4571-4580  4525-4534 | 1.08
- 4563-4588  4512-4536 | 1.04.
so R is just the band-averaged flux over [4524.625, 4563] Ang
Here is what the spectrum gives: 3.94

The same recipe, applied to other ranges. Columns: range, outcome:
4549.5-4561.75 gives 4.03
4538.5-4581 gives 4.01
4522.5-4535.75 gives 3.75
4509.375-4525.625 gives 4.03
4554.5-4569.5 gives 4.09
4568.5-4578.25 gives 4.02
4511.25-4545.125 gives 3.94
